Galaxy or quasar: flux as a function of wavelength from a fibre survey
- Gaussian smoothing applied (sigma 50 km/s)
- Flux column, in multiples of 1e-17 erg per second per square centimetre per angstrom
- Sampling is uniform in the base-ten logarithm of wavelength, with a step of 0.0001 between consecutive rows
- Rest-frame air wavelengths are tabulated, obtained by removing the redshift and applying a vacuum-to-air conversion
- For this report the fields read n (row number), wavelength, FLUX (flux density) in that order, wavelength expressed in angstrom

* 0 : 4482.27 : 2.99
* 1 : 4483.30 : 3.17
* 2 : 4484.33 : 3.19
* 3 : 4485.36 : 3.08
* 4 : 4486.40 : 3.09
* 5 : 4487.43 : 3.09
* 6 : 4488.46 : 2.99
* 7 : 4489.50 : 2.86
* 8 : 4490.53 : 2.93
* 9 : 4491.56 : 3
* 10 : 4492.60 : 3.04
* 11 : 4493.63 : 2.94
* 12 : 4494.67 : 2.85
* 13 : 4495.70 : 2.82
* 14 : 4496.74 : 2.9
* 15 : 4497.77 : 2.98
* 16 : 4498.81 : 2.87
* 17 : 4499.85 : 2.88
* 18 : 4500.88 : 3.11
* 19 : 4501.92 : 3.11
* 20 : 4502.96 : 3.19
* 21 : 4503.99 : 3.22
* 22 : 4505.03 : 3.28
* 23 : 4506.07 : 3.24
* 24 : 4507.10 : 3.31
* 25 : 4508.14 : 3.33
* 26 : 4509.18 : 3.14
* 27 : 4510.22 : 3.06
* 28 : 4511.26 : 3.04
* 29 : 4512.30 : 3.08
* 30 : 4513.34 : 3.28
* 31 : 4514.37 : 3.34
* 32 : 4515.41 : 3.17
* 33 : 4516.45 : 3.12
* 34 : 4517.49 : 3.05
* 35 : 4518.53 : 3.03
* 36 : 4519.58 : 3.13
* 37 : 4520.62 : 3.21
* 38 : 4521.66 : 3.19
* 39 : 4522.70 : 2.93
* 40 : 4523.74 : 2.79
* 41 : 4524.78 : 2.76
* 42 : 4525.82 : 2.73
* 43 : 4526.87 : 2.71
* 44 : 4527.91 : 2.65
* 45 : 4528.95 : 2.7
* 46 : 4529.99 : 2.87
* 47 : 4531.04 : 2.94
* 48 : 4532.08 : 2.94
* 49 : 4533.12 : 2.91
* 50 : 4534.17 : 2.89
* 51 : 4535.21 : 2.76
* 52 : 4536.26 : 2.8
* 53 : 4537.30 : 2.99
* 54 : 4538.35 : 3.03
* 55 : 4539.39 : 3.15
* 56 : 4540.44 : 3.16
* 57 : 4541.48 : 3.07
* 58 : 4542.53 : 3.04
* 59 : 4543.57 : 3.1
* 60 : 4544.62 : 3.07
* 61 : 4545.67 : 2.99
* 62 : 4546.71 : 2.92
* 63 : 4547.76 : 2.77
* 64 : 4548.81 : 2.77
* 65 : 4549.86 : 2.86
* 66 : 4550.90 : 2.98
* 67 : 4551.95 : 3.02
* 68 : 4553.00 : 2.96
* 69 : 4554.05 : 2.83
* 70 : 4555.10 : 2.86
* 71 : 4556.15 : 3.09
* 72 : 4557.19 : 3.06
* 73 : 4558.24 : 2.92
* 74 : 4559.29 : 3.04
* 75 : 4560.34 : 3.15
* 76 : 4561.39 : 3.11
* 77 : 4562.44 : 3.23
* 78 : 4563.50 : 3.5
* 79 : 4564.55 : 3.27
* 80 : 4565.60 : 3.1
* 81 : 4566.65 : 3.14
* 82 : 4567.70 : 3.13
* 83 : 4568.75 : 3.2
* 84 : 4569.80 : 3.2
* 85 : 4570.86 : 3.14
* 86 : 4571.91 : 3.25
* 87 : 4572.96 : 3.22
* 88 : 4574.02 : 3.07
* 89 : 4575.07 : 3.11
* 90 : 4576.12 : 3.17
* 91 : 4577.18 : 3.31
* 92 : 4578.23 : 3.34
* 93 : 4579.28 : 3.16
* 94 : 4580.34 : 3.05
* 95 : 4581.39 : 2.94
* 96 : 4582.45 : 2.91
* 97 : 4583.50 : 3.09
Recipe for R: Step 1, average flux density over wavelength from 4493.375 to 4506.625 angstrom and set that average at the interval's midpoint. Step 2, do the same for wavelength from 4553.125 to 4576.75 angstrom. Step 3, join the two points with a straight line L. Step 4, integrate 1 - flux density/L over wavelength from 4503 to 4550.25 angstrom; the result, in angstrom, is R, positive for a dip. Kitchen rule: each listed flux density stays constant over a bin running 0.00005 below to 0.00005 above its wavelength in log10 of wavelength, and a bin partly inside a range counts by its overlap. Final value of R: 0.9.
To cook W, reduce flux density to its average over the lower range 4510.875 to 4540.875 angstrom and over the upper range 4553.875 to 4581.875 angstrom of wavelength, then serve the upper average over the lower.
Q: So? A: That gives 1.1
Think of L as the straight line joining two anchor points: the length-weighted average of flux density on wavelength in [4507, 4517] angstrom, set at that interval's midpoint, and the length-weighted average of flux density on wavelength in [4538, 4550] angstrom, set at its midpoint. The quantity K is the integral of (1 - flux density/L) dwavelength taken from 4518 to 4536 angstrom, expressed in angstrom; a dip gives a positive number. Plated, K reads 1.2 angstrom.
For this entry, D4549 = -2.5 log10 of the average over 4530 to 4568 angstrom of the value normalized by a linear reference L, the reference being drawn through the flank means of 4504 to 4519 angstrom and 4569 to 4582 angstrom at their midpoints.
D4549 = 0.055 mag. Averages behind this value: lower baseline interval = 3.18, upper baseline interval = 3.16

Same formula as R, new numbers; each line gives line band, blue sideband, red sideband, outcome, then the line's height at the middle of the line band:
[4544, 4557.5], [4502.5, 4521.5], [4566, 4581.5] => 1.0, 3.17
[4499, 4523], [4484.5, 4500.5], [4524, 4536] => -2.2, 2.88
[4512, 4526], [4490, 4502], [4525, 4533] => -1.1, 2.84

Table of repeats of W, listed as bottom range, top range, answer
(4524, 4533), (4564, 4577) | 1.13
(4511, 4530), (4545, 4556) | 0.97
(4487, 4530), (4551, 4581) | 1.03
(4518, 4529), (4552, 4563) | 1.04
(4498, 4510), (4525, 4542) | 0.92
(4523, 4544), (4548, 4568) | 1.05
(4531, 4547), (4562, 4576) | 1.07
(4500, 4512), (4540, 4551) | 0.94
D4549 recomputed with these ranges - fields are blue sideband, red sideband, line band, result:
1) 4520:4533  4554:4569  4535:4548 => -0.01 mag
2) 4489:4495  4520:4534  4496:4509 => -0.07 mag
